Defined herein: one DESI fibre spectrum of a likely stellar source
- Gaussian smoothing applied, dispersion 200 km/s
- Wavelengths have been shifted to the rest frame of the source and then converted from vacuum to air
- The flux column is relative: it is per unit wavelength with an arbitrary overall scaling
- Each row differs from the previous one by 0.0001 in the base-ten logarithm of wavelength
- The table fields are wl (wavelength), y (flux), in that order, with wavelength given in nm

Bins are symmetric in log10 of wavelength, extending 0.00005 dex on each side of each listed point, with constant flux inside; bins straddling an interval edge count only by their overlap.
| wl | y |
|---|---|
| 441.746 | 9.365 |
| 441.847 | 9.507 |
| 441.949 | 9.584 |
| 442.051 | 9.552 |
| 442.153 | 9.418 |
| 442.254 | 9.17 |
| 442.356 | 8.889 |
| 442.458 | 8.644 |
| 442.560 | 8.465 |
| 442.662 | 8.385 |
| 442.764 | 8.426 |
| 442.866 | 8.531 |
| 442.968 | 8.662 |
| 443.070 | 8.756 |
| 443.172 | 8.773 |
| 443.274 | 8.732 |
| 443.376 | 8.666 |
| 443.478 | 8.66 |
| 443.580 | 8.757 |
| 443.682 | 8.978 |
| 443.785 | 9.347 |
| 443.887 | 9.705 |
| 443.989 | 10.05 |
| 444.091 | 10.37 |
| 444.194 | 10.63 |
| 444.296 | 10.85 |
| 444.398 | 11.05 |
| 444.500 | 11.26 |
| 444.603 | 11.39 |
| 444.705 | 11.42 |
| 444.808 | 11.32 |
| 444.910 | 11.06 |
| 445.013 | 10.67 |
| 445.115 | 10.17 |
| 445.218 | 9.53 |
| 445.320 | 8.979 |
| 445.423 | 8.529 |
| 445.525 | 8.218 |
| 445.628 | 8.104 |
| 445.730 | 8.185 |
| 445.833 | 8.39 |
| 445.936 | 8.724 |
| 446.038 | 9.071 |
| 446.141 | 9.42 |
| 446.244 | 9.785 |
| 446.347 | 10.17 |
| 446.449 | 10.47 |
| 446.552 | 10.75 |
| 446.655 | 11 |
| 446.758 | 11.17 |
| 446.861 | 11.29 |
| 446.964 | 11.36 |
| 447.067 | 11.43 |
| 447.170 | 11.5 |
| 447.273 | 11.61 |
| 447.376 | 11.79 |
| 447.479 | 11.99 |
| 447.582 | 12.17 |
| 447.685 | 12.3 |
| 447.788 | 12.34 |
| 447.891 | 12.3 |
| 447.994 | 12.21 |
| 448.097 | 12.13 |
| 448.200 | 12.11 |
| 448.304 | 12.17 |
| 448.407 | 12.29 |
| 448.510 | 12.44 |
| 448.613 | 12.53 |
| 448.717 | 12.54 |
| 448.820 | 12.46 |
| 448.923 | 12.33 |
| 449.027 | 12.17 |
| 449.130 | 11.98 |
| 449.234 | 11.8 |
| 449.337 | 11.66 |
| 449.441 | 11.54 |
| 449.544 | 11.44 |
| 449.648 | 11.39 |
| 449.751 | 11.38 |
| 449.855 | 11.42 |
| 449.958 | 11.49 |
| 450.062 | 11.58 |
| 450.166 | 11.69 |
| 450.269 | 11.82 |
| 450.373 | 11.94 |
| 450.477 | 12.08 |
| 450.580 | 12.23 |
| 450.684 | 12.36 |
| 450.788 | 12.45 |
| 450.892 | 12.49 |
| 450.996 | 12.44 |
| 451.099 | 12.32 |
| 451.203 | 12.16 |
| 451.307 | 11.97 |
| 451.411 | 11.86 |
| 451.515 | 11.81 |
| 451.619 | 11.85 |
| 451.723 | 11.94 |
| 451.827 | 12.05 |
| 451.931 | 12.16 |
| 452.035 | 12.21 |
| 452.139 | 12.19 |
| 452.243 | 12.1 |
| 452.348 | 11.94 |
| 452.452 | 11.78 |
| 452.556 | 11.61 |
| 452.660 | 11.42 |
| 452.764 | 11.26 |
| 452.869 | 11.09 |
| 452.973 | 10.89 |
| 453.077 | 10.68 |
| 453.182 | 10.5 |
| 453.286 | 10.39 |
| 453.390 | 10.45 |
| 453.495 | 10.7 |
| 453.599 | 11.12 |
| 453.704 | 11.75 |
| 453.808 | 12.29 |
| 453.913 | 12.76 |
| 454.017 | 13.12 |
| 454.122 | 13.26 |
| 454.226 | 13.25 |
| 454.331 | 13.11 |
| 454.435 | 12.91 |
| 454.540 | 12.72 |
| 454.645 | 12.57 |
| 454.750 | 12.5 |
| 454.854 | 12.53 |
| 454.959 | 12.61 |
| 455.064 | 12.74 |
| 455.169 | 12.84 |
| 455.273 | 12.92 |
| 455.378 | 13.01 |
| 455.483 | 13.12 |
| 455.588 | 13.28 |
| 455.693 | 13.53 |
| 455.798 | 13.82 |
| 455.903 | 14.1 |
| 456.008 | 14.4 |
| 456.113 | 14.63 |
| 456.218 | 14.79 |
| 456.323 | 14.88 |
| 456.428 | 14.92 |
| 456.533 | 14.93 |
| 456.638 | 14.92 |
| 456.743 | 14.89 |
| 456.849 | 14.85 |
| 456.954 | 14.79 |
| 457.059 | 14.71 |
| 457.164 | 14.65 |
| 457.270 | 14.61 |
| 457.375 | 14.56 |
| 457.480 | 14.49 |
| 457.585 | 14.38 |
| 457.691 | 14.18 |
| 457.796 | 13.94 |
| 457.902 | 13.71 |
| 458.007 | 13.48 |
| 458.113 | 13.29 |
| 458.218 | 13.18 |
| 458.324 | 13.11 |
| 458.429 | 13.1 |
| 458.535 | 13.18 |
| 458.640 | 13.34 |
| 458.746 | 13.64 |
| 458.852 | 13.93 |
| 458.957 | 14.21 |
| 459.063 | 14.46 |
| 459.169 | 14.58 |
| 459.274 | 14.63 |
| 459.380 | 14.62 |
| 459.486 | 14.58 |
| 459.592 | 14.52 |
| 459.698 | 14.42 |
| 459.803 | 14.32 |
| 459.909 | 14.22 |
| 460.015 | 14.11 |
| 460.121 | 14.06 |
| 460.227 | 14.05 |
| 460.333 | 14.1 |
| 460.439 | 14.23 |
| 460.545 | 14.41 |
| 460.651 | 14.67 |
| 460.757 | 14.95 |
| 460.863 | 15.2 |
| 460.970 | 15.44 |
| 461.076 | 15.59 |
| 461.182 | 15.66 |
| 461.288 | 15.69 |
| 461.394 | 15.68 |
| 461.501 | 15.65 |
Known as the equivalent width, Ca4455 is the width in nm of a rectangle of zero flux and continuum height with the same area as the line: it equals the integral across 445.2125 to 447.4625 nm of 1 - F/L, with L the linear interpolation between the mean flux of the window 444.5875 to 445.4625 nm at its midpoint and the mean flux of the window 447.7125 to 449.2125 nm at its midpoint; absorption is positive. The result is 0.219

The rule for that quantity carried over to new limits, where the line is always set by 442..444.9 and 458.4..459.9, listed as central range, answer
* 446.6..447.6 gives -0.08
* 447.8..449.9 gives -0.17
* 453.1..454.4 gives 0.07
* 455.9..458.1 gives -0.16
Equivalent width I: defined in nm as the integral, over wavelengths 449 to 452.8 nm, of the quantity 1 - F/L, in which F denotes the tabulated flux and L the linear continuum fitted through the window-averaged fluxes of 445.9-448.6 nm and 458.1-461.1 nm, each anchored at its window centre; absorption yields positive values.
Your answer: 0.092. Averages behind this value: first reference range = 11.3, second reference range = 14.2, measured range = 11.9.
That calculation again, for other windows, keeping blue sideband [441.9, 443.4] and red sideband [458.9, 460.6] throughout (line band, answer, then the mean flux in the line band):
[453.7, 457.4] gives -0.19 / 13.7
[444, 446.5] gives -0.06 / 9.91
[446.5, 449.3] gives -0.37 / 11.9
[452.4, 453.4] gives 0.09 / 11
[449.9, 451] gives -0.07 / 12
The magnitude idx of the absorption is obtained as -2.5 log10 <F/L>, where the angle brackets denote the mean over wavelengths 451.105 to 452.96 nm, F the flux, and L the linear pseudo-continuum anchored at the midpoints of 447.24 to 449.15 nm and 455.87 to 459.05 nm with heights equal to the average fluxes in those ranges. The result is 0.105 mag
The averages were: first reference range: 12.2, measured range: 11.8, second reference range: 14.2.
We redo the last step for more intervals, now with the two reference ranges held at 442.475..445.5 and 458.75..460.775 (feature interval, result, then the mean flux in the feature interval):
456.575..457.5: -0.09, 14.7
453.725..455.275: 0.00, 12.8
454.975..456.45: -0.05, 13.7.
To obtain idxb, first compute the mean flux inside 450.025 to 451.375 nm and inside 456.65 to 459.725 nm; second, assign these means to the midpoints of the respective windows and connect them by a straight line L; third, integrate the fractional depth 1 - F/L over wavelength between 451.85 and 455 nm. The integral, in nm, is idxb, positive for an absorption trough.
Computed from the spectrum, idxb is 0.23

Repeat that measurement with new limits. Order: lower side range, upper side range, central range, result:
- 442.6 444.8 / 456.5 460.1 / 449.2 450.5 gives -0.009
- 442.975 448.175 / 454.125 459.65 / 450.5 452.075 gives -0.007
